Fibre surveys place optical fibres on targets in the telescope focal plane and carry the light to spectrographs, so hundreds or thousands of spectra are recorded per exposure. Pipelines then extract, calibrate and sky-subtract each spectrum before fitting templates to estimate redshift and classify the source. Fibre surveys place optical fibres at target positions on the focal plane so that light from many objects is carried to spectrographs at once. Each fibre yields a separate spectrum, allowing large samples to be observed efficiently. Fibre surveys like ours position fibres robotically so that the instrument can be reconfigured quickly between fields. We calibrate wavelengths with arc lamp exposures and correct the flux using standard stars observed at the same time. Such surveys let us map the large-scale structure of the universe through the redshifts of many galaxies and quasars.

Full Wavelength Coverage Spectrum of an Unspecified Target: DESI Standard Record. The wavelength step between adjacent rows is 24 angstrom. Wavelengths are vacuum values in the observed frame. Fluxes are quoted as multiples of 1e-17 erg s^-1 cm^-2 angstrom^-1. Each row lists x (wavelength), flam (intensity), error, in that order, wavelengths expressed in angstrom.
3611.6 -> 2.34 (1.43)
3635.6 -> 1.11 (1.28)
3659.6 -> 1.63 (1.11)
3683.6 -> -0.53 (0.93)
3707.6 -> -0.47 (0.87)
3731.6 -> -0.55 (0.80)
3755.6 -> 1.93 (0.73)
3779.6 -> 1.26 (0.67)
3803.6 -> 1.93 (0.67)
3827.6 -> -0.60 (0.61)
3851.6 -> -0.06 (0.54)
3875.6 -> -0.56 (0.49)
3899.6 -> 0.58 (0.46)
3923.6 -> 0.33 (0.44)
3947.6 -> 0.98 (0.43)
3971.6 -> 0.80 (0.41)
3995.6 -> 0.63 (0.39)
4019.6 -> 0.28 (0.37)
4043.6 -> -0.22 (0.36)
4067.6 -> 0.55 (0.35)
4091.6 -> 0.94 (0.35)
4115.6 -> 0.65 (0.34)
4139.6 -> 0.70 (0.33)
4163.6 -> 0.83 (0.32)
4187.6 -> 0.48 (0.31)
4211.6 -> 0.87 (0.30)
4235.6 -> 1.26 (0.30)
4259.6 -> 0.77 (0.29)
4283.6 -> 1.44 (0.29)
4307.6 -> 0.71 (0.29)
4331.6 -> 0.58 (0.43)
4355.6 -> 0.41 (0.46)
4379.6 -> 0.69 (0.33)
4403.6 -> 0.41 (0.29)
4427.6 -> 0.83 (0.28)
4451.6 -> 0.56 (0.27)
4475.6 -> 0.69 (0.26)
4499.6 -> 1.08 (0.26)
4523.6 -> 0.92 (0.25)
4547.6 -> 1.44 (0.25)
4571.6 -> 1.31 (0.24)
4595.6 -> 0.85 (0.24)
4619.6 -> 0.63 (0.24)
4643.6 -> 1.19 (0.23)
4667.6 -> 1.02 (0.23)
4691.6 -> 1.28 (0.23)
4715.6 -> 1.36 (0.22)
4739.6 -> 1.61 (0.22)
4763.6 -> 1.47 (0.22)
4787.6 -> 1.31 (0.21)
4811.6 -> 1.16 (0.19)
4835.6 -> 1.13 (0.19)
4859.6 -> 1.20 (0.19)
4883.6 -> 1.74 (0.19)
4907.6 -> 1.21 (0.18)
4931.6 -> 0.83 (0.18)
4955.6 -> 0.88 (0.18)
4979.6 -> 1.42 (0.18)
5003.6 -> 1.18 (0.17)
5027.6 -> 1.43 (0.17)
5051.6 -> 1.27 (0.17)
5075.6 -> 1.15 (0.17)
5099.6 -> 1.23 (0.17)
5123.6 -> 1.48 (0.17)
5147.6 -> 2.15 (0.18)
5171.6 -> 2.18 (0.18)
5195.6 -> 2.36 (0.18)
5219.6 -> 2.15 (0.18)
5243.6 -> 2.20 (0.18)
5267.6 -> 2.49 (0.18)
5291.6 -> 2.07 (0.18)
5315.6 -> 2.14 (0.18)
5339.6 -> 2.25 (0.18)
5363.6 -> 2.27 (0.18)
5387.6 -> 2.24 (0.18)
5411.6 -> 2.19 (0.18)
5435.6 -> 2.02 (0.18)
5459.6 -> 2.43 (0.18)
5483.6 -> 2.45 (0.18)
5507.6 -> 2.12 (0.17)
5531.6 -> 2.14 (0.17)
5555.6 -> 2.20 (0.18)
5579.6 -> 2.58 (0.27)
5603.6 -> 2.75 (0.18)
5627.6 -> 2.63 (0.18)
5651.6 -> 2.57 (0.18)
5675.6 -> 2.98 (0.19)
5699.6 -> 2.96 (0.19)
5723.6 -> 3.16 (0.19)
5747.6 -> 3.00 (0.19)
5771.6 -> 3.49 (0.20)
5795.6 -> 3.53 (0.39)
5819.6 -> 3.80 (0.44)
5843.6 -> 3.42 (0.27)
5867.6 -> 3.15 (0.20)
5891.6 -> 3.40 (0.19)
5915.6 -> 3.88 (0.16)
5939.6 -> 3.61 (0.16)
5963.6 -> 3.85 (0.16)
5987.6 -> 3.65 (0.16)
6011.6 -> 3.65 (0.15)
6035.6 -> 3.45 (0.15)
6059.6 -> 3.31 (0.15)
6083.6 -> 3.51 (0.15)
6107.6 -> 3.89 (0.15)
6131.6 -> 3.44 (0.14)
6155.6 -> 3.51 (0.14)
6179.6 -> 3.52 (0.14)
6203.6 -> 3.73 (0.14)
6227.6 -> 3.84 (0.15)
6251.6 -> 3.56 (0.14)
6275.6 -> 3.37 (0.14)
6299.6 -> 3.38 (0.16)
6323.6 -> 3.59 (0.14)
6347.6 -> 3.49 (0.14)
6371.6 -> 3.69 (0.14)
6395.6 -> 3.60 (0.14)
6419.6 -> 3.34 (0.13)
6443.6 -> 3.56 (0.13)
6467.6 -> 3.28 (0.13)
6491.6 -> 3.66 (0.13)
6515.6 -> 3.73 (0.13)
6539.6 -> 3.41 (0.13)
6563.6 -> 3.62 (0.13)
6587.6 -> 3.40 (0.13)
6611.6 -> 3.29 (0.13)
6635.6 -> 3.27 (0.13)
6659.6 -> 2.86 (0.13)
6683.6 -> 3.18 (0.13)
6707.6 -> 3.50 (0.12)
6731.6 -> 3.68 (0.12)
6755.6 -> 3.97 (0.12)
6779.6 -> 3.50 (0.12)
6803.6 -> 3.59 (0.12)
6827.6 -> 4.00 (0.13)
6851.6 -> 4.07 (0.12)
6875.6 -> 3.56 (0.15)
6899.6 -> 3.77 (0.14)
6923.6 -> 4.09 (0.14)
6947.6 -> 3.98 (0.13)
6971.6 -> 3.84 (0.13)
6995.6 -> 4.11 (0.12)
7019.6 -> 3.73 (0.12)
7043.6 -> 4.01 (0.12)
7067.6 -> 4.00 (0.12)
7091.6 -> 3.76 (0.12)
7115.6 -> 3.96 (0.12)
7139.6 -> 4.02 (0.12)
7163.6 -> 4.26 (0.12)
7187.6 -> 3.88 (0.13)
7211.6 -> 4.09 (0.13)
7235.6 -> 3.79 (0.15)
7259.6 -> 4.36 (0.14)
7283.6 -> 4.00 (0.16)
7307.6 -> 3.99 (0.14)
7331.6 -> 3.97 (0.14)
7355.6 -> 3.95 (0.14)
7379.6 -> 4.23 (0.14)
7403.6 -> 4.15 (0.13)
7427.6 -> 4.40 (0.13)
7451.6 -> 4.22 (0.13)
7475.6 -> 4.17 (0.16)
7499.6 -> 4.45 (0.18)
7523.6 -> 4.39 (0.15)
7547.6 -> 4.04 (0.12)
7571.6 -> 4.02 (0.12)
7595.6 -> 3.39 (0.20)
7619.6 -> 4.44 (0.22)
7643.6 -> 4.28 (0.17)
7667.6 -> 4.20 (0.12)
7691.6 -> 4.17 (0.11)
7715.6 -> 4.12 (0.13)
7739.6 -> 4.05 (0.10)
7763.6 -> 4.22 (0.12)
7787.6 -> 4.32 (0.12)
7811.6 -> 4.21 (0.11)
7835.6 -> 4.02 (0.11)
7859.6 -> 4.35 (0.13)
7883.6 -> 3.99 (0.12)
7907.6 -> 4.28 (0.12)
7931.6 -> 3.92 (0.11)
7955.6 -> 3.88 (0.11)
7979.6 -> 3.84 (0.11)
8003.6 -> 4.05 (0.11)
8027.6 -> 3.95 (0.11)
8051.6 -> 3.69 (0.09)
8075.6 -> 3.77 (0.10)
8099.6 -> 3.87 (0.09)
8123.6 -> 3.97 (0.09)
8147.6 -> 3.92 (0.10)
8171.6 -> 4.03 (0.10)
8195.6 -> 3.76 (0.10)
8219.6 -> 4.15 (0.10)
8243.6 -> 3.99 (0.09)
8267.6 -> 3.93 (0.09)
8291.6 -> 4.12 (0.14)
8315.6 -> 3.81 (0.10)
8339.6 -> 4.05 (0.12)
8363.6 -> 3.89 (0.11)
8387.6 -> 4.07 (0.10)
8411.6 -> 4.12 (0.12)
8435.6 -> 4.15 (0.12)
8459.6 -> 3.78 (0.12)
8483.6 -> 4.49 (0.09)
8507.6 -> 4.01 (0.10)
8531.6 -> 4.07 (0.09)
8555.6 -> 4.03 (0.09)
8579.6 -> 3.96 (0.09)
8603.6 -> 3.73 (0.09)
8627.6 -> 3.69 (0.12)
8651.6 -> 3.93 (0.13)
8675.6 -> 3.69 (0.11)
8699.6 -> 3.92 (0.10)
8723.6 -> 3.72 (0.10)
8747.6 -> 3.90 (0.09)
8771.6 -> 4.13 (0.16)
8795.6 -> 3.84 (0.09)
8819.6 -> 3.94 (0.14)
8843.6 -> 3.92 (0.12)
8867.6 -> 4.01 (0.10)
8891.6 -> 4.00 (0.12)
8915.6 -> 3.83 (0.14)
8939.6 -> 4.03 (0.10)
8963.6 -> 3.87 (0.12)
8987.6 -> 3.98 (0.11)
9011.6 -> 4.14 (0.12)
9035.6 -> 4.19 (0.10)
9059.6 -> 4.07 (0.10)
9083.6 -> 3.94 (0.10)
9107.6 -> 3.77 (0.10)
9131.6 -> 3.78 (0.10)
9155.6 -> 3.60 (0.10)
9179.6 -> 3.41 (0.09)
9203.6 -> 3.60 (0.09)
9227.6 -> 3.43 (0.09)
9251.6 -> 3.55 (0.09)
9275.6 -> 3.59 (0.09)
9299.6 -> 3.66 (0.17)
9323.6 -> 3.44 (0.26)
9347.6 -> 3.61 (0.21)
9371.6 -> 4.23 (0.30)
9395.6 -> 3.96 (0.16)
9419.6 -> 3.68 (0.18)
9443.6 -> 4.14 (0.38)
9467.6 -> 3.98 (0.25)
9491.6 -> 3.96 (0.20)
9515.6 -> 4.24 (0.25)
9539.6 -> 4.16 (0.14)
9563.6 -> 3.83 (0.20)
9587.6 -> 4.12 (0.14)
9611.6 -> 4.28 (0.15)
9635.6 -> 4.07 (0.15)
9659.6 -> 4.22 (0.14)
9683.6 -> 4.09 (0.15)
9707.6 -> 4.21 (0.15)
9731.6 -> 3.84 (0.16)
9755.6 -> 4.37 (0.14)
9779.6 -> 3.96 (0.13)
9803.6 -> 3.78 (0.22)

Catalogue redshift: 0.288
